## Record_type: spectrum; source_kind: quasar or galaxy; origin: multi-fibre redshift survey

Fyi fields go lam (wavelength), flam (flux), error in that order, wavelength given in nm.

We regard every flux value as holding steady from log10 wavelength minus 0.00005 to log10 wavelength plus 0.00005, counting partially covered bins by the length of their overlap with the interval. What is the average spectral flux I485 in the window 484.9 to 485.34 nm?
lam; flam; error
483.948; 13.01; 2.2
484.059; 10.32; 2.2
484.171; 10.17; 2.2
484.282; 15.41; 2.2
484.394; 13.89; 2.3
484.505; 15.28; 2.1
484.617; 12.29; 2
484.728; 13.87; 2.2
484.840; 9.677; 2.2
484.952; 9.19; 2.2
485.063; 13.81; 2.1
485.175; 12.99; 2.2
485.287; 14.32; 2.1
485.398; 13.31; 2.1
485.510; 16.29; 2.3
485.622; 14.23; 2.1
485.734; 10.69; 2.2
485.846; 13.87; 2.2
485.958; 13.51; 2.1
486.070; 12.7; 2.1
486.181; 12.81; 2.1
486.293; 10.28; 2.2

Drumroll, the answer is 12.6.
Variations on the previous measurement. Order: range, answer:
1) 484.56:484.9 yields 11.9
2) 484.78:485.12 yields 10.9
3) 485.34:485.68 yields 14.6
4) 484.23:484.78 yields 14.1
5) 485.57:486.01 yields 13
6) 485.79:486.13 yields 13.4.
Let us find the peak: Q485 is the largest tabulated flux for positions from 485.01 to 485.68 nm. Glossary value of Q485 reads 16.29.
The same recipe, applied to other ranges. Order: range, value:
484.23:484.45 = 15.41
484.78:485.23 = 13.81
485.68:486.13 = 13.87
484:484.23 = 10.32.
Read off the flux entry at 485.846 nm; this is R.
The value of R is 13.87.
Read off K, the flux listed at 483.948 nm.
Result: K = 13.01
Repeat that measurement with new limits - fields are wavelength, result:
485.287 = 14.32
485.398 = 13.31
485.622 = 14.23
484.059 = 10.32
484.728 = 13.87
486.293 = 10.28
